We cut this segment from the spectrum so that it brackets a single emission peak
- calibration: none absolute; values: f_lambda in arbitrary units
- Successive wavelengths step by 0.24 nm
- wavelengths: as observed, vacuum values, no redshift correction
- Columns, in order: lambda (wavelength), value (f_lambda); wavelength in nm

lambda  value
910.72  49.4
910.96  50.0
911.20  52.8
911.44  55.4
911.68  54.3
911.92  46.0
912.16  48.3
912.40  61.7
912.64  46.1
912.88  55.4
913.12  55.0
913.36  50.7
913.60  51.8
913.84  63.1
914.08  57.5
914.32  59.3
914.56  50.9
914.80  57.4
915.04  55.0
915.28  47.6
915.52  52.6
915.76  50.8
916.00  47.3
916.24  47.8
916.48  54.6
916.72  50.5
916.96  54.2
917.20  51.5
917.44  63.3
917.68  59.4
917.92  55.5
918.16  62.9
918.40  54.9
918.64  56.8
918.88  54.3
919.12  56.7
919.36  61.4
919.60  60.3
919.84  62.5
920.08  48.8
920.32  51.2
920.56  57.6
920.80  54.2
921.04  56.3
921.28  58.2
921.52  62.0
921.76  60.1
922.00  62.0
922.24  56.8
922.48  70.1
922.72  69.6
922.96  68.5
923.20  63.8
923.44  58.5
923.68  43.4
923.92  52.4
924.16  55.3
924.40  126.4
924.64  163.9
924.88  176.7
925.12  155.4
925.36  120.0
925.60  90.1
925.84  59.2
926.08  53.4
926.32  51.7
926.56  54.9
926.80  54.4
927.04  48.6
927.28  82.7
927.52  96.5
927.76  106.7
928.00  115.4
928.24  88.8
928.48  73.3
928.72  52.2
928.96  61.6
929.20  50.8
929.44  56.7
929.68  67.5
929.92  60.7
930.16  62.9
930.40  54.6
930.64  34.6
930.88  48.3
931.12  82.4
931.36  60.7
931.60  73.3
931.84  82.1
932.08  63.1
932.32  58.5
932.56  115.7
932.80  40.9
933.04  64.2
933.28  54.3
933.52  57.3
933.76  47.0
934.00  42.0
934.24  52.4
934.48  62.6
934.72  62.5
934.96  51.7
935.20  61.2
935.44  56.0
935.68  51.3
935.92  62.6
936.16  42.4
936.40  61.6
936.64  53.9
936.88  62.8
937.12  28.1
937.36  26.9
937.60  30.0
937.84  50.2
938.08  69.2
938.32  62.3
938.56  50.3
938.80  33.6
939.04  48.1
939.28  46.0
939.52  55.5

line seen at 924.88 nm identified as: H-alpha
